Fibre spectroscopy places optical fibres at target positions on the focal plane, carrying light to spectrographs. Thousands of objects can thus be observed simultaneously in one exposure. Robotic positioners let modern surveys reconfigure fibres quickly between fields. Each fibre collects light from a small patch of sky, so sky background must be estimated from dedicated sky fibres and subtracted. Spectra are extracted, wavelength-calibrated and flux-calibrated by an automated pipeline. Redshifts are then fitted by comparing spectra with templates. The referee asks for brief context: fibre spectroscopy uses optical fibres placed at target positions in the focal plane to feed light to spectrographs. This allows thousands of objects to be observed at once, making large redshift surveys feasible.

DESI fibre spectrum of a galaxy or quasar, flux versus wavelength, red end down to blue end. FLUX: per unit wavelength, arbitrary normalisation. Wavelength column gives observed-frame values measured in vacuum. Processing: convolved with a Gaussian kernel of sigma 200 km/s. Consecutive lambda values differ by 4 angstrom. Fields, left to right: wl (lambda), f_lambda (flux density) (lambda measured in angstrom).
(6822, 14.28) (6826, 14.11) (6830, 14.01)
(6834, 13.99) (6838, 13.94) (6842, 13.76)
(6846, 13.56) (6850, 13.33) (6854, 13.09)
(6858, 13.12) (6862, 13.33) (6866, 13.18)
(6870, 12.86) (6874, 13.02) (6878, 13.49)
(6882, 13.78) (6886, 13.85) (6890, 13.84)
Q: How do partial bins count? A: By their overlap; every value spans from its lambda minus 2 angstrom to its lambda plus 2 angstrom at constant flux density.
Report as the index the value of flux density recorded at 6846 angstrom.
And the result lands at 13.56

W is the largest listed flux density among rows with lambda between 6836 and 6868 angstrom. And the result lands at 13.94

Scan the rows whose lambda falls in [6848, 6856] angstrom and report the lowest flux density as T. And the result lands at 13.09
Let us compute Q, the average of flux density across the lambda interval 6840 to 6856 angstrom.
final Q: 13.4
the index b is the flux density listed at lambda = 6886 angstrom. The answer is 13.85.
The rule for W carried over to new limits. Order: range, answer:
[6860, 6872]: 13.33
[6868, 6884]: 13.78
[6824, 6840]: 14.11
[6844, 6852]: 13.56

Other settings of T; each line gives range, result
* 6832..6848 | 13.56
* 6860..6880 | 12.86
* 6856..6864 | 13.12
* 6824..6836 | 13.99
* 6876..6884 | 13.49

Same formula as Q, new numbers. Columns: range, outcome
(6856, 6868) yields 13.2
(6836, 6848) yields 13.8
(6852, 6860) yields 13.1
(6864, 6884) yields 13.3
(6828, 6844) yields 13.9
